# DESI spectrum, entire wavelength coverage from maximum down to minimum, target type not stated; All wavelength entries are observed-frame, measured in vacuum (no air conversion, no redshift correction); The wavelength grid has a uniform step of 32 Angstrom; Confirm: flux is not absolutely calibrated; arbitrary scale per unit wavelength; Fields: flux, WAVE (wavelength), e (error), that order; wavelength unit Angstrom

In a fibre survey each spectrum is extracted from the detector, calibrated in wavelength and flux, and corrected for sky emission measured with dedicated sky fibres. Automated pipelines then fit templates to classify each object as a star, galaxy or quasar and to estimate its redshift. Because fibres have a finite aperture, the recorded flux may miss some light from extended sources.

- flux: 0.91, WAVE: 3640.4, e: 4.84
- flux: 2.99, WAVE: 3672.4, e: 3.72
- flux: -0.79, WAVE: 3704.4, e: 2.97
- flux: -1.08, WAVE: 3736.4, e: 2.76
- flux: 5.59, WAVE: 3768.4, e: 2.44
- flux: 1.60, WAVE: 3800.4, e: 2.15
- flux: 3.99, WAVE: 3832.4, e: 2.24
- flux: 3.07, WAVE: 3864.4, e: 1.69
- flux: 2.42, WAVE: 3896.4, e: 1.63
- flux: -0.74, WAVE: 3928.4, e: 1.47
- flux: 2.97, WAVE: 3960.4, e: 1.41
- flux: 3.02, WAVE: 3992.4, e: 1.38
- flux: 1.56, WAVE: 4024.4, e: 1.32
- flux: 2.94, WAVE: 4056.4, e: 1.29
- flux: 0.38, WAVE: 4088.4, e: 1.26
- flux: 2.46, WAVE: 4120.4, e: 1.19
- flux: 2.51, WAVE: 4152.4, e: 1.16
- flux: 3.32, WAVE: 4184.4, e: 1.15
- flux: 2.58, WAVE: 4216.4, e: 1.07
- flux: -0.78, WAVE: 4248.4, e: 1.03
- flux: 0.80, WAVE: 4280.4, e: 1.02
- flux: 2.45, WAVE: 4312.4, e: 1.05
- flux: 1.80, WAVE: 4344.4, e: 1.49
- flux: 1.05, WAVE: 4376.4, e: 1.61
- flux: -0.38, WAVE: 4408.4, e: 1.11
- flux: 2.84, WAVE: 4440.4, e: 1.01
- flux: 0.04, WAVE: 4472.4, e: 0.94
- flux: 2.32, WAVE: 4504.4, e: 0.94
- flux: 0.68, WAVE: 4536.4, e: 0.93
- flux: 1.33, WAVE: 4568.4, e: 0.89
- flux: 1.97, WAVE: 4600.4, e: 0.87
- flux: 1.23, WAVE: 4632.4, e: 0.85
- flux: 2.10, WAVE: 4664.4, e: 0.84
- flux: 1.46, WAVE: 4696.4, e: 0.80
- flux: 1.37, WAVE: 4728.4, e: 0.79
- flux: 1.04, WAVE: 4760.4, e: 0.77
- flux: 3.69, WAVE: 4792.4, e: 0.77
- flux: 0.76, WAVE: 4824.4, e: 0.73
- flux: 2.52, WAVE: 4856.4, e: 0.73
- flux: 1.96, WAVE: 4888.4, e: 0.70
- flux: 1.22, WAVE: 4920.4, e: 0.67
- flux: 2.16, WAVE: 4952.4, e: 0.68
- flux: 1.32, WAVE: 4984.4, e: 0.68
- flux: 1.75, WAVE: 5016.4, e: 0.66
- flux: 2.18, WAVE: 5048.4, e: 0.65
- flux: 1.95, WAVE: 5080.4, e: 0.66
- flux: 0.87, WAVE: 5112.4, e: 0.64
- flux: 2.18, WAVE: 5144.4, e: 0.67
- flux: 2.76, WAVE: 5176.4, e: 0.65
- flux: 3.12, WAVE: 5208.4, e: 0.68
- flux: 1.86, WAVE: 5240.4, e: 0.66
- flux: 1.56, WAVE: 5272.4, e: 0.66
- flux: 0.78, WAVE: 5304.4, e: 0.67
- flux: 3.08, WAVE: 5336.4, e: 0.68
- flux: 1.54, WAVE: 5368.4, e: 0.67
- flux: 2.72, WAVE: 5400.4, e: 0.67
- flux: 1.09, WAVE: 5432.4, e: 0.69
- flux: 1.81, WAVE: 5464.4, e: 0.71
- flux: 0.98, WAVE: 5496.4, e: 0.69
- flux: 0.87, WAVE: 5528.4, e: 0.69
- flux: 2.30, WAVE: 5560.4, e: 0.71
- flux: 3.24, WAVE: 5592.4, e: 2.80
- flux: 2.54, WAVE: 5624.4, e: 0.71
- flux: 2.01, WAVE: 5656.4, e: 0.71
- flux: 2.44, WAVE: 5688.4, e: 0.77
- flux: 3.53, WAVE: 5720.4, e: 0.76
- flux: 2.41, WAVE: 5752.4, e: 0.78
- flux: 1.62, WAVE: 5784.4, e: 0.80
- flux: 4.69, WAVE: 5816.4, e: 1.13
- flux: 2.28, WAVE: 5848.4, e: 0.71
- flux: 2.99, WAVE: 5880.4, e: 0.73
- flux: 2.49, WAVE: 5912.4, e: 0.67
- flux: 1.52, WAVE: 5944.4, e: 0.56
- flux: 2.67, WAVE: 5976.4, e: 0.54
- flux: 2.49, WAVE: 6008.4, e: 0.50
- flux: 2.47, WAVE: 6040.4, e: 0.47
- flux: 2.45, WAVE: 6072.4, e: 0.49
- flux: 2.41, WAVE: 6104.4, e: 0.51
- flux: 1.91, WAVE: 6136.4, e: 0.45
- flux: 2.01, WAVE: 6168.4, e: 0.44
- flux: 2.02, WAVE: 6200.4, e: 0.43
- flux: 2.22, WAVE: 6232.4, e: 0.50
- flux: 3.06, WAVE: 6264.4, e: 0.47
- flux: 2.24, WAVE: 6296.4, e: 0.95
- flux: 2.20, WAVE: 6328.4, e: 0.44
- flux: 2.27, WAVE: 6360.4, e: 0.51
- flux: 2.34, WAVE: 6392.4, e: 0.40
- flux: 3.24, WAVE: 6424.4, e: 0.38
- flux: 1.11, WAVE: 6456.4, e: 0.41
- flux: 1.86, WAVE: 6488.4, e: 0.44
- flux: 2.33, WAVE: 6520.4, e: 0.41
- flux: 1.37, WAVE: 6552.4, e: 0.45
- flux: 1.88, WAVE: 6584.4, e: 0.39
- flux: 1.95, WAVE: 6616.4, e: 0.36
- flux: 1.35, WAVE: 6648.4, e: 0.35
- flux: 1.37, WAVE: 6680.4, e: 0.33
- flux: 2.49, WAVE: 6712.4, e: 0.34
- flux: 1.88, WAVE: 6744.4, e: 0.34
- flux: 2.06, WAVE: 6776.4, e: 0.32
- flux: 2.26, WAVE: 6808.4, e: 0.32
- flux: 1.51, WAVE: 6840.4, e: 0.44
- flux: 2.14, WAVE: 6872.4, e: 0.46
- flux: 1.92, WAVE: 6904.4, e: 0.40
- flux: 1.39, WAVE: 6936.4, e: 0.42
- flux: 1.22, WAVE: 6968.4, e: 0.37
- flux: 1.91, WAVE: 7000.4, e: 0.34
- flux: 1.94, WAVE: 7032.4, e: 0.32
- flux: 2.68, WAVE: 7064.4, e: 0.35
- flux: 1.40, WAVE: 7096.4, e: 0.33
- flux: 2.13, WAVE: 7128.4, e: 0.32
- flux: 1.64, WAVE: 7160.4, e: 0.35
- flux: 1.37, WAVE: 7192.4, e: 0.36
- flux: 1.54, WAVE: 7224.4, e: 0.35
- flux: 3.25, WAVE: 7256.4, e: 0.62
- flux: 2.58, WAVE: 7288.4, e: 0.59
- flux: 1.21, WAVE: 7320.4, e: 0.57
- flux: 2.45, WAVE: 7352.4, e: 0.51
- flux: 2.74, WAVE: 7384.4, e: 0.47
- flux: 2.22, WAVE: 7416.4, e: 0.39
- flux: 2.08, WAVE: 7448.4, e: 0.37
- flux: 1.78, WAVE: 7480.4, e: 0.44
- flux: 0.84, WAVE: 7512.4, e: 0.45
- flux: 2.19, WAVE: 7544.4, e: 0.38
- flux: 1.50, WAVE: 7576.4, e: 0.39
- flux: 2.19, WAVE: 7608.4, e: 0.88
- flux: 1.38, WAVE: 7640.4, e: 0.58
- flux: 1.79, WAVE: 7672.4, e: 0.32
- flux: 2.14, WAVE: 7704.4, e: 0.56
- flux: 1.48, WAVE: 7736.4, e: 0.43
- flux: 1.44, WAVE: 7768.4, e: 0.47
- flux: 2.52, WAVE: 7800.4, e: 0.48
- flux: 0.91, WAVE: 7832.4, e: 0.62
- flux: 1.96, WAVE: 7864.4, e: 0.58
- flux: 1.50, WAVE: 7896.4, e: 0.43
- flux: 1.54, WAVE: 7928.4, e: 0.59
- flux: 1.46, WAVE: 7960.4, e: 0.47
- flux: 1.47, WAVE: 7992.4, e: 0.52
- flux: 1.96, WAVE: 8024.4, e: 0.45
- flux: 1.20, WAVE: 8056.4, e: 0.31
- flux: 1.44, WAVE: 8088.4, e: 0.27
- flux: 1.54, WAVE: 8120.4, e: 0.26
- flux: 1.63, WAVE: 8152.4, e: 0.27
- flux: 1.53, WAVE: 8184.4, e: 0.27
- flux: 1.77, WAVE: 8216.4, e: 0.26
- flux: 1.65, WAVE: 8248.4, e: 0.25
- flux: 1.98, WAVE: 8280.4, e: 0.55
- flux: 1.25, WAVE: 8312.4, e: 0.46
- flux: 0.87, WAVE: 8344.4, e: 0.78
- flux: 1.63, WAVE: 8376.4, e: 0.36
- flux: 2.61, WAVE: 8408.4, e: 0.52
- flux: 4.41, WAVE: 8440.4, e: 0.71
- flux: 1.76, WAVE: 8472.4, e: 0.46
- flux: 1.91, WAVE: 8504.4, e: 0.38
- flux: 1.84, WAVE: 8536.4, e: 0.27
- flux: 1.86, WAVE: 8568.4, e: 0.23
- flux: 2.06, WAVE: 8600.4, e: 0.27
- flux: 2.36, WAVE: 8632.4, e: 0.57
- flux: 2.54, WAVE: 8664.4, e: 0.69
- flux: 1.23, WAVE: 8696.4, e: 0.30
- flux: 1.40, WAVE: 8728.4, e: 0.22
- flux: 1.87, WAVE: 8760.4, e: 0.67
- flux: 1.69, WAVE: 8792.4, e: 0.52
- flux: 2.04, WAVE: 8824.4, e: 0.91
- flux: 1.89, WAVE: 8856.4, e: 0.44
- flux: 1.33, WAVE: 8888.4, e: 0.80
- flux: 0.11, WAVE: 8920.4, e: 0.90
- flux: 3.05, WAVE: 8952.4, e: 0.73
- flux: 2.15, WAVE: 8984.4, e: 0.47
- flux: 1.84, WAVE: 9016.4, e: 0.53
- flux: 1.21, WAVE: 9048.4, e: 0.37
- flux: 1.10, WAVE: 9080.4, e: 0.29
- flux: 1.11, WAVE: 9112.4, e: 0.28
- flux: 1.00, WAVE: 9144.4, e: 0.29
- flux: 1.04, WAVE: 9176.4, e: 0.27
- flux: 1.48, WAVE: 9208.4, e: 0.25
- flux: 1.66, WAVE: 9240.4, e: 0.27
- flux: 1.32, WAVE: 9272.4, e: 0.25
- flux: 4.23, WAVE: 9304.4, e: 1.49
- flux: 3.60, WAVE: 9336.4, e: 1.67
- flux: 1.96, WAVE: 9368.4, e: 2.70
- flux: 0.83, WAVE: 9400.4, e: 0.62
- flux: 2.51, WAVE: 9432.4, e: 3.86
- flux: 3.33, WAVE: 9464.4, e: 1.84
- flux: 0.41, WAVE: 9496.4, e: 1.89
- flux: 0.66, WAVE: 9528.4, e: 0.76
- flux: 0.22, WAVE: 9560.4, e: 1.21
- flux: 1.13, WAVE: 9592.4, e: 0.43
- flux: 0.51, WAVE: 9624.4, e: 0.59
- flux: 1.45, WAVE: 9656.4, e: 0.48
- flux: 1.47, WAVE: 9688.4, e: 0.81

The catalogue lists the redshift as 0.285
